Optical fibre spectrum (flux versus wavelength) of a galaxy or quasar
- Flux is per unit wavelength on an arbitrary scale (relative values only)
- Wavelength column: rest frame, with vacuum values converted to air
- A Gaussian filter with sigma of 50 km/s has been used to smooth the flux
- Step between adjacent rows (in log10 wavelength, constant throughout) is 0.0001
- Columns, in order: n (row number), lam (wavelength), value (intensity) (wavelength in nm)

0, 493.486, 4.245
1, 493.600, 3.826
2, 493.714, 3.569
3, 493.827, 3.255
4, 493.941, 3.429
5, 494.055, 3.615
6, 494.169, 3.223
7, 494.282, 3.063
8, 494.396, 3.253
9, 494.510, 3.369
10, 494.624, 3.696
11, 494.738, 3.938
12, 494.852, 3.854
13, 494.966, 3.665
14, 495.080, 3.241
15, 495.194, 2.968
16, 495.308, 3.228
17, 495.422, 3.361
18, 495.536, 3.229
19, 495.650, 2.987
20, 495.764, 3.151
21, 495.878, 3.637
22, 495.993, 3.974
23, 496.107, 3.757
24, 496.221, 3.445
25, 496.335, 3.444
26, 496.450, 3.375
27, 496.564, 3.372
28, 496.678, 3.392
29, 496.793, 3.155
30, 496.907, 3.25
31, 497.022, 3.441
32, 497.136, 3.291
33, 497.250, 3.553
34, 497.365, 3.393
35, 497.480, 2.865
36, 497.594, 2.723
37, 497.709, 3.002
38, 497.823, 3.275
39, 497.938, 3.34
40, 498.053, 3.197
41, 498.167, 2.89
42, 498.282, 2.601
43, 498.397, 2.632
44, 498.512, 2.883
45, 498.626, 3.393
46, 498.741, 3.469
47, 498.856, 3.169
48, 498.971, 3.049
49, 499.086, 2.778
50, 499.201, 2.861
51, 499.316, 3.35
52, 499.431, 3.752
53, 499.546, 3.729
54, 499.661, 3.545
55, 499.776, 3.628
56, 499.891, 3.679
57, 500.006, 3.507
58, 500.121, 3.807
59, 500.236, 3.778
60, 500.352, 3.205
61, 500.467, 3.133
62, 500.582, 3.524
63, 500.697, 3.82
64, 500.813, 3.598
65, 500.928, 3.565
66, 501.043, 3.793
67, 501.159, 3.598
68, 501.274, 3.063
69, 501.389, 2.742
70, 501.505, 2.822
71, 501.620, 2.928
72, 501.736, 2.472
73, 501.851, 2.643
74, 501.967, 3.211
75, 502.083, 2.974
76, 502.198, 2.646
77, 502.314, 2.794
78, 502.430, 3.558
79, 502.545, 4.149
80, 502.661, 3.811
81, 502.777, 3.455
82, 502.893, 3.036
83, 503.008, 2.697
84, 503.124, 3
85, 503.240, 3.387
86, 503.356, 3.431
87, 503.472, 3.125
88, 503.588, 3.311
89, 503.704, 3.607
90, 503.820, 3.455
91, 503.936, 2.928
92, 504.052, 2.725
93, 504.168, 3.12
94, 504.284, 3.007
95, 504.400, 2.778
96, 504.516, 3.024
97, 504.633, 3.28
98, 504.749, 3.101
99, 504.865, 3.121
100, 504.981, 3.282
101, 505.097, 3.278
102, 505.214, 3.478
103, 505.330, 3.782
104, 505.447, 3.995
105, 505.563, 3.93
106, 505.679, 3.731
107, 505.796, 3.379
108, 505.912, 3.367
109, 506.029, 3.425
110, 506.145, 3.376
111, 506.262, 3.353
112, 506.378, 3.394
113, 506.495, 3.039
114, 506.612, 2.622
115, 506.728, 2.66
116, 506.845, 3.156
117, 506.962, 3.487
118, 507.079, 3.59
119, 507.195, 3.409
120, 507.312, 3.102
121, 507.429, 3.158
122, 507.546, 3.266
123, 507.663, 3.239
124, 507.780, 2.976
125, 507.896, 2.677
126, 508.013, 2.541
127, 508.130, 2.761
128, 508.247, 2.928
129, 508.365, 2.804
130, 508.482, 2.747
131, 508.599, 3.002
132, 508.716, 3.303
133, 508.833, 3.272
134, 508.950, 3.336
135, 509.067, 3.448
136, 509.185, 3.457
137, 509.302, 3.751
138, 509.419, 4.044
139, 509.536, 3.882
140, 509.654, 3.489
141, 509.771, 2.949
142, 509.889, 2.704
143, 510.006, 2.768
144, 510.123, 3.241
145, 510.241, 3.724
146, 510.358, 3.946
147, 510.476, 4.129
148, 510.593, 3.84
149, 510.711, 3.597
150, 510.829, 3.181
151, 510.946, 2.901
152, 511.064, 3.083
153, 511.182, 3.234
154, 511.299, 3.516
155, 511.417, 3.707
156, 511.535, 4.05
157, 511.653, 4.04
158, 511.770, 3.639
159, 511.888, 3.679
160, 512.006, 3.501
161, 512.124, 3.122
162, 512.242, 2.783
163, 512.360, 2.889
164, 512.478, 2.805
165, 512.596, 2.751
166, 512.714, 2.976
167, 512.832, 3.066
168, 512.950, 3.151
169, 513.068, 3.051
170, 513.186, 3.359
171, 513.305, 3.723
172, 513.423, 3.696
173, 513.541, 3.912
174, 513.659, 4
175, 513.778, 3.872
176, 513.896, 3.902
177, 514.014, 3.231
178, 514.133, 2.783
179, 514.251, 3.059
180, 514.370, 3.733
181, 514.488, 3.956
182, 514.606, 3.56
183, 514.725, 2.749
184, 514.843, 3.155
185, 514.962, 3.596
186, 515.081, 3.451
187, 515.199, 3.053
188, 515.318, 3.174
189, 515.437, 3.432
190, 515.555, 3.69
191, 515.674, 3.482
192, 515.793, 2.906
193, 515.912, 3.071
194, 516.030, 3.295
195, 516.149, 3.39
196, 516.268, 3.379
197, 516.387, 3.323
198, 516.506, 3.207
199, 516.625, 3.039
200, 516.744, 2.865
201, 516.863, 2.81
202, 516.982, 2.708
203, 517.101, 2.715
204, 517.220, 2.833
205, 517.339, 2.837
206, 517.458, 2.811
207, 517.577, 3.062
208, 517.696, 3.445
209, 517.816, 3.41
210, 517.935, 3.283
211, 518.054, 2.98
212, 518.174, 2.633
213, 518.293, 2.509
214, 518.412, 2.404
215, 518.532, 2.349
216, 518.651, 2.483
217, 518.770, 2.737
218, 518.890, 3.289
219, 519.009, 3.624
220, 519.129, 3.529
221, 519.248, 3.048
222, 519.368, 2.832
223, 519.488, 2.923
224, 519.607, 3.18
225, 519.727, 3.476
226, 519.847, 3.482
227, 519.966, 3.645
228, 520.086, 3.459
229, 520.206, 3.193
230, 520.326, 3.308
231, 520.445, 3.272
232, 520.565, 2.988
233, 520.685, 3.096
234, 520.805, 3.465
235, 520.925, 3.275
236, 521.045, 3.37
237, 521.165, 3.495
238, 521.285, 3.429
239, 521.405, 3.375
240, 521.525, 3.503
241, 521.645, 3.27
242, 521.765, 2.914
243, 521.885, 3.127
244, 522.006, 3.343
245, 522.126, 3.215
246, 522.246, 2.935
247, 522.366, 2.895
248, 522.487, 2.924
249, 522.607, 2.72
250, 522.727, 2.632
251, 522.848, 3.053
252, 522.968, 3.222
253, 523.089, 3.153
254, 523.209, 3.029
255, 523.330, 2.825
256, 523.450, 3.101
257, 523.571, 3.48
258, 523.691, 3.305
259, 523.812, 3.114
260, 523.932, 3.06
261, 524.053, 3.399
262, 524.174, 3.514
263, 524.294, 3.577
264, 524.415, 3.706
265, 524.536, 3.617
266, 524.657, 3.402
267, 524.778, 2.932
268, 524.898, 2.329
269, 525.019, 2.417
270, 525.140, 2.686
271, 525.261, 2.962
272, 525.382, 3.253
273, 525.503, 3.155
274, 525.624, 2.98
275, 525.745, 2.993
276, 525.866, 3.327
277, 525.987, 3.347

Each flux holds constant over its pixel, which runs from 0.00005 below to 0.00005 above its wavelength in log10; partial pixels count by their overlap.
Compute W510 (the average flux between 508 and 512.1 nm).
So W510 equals 3.38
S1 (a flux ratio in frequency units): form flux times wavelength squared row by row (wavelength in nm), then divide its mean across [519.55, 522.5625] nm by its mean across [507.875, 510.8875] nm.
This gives 1.03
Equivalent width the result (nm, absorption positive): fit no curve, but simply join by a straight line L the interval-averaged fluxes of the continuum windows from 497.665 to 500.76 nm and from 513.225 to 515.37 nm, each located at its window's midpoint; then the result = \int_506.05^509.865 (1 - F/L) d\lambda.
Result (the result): 0.24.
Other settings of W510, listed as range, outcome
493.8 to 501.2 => 3.36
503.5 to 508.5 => 3.2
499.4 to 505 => 3.27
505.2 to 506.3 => 3.59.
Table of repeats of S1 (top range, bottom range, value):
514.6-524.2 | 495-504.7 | 1.04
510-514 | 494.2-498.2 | 1.10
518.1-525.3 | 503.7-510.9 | 1.01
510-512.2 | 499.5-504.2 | 1.11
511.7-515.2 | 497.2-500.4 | 1.09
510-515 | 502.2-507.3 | 1.07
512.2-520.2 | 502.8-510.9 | 1.01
